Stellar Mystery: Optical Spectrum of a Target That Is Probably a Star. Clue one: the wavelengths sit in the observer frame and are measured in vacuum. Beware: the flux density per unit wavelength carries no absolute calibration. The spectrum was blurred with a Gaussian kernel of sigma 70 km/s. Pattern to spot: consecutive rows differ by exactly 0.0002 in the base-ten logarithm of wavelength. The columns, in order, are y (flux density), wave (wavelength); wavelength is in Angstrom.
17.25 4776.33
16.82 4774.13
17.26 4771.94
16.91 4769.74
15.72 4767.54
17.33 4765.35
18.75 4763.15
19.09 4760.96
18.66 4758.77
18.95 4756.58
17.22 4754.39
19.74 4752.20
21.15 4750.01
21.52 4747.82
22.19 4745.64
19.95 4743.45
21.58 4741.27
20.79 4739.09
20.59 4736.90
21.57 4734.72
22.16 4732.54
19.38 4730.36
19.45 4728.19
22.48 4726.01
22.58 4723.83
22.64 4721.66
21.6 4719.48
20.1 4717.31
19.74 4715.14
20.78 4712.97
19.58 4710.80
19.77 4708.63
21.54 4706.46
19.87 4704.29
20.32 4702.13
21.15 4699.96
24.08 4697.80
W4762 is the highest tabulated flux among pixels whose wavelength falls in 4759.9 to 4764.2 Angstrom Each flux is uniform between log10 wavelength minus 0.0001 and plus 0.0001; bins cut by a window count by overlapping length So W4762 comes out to 19.09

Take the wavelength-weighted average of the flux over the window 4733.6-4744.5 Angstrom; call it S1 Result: 20.9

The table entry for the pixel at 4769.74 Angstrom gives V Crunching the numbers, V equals 16.91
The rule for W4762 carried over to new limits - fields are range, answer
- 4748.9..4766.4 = 21.15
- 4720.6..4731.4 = 22.64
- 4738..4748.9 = 22.19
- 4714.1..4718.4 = 20.1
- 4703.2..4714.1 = 21.54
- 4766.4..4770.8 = 16.91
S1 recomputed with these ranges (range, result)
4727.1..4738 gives 20.6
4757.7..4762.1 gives 18.9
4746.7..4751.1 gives 21.4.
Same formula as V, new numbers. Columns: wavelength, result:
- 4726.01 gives 22.48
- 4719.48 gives 21.6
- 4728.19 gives 19.45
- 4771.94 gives 17.26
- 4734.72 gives 21.57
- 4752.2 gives 19.74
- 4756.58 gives 18.95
